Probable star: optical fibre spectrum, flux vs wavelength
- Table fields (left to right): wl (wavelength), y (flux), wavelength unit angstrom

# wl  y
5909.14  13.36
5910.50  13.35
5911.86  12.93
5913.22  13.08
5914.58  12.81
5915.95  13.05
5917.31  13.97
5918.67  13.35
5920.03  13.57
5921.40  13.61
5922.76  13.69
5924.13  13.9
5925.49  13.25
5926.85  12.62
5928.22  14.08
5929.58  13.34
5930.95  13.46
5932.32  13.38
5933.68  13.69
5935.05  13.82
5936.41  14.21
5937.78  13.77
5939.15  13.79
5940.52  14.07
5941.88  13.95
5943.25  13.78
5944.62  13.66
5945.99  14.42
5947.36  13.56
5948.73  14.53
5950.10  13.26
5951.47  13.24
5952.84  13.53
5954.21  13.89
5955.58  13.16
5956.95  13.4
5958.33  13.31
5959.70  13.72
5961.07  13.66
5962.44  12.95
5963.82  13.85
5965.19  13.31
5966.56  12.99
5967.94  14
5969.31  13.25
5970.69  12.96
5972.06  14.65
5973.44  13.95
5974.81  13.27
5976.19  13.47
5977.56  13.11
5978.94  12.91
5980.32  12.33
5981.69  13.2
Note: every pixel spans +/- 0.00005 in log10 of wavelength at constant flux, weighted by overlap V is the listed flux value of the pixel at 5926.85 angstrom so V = 12.62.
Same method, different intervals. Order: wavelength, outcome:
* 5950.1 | 13.26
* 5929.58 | 13.34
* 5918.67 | 13.35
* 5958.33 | 13.31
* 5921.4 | 13.61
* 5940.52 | 14.07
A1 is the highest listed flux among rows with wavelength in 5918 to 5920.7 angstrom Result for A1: 13.57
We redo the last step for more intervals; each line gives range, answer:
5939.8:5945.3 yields 14.07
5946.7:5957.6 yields 14.53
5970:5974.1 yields 14.65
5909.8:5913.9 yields 13.35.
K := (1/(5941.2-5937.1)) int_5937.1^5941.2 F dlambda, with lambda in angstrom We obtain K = 13.9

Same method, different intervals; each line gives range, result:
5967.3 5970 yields 13.6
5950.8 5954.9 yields 13.6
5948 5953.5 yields 13.6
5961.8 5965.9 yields 13.4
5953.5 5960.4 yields 13.5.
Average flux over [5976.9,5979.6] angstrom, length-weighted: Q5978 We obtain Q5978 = 13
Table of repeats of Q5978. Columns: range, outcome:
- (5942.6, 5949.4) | 14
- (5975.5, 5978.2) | 13.3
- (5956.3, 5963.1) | 13.4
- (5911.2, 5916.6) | 13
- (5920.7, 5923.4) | 13.6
